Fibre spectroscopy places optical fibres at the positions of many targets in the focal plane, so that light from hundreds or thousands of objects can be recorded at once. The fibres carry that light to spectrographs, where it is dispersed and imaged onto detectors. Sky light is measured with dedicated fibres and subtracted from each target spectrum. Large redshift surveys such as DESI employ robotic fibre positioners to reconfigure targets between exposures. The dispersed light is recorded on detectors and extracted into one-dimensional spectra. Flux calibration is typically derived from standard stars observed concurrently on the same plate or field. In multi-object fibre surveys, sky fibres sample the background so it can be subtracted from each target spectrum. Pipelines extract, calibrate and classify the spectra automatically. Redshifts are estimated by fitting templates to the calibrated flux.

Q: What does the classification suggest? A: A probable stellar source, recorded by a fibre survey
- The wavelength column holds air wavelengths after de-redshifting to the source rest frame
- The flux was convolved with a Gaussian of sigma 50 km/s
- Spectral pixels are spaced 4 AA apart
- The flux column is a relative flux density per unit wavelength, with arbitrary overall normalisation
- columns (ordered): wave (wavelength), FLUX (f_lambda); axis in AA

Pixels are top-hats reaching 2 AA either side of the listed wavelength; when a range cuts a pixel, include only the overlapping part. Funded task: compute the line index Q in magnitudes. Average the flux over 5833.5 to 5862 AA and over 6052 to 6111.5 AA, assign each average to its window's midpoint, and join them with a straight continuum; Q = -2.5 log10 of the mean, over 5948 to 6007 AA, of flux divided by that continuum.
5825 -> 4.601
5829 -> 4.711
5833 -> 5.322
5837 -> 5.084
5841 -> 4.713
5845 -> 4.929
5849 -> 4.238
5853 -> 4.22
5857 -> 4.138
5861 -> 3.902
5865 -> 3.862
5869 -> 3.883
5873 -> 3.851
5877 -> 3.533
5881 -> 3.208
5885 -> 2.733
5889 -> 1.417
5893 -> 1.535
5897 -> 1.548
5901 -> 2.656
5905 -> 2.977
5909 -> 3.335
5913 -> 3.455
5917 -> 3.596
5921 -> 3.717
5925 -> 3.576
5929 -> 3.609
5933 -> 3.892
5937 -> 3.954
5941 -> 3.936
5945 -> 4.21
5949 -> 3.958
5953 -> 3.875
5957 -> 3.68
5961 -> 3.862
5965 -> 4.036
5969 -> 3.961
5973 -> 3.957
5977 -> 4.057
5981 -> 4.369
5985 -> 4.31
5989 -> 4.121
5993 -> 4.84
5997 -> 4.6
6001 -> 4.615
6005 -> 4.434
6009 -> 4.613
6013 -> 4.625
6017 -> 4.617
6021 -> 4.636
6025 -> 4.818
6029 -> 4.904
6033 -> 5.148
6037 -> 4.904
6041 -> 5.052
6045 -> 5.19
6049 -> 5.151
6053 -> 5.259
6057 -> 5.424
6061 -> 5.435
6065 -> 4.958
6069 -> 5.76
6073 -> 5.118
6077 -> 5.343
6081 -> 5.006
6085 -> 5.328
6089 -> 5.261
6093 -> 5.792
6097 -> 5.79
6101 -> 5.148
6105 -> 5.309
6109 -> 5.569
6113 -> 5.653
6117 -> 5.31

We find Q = 0.193 mag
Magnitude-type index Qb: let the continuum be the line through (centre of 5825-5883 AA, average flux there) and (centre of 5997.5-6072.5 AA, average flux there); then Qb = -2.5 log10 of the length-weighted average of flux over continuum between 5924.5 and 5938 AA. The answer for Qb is 0.21 mag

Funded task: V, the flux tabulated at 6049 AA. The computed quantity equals 5.151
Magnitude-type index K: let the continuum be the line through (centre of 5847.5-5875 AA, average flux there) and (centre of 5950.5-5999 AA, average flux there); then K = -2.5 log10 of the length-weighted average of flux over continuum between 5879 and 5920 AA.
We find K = 0.45 mag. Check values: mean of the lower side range 4.01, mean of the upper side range 4.14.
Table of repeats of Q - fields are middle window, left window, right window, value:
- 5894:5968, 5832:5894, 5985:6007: 0.18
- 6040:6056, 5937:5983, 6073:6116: -0.06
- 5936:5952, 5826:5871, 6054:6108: 0.20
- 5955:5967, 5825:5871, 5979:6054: 0.20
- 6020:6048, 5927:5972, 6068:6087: -0.03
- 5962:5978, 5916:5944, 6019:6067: 0.06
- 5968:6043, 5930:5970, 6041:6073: 0.02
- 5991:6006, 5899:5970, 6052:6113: -0.05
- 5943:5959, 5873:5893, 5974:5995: -0.04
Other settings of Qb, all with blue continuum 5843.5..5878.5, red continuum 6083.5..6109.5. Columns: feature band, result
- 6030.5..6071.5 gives -0.01 mag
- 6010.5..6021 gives 0.08 mag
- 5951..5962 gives 0.21 mag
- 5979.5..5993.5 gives 0.10 mag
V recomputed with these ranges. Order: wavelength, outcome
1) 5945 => 4.21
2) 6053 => 5.259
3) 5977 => 4.057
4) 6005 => 4.434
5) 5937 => 3.954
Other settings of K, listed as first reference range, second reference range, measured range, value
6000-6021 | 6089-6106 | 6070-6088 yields 0.01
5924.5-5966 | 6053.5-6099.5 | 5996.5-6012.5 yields 0.00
